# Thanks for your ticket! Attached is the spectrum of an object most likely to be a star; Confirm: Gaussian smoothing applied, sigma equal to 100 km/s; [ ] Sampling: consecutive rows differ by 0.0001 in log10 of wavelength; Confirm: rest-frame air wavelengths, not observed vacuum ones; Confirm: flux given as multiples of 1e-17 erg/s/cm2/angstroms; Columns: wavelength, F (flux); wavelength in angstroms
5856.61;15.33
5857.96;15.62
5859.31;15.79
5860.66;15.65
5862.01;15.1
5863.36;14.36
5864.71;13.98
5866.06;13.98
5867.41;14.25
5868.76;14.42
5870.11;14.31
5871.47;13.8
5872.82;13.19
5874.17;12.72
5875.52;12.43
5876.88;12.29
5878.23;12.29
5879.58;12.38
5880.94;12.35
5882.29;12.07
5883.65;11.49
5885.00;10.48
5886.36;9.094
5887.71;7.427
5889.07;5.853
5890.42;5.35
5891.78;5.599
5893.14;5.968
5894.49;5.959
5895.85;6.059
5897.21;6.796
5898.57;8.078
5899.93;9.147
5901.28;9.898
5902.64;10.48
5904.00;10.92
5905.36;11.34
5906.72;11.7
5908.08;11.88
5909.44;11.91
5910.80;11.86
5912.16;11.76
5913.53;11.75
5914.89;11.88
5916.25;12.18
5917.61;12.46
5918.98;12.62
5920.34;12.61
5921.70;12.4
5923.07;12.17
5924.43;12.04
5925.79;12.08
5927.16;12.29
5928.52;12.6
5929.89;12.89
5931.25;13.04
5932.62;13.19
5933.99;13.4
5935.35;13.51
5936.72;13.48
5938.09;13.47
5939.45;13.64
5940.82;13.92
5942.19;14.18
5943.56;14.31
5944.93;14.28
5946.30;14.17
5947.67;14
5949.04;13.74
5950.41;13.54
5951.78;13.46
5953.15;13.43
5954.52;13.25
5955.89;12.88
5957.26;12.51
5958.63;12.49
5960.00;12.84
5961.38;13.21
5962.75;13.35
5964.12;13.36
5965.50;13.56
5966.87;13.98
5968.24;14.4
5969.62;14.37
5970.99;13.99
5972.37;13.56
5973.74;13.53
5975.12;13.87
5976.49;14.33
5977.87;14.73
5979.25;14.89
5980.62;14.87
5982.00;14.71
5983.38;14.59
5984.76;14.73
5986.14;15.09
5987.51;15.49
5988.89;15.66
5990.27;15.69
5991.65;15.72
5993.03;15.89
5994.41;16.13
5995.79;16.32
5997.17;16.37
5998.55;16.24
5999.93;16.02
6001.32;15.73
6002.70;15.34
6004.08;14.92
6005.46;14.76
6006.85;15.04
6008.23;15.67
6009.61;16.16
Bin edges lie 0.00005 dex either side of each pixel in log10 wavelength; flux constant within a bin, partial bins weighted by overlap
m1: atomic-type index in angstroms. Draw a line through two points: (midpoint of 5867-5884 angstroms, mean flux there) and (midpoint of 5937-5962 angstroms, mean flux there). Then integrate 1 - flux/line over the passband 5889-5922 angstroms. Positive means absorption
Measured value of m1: 8.2 angstroms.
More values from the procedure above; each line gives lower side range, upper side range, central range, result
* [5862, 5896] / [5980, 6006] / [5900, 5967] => 2.2 angstroms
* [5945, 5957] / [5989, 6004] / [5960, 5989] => 1.0 angstroms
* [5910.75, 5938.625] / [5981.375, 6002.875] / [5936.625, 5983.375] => 1.2 angstroms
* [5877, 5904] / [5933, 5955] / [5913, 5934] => -1.0 angstroms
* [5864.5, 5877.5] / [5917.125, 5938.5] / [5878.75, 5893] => 4.5 angstroms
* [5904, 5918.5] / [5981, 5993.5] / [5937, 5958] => -0.3 angstroms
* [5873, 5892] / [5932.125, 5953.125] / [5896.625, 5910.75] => 1.5 angstroms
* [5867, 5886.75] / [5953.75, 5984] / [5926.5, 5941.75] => 0.1 angstroms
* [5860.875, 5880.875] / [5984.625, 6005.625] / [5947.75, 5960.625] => 1.6 angstroms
